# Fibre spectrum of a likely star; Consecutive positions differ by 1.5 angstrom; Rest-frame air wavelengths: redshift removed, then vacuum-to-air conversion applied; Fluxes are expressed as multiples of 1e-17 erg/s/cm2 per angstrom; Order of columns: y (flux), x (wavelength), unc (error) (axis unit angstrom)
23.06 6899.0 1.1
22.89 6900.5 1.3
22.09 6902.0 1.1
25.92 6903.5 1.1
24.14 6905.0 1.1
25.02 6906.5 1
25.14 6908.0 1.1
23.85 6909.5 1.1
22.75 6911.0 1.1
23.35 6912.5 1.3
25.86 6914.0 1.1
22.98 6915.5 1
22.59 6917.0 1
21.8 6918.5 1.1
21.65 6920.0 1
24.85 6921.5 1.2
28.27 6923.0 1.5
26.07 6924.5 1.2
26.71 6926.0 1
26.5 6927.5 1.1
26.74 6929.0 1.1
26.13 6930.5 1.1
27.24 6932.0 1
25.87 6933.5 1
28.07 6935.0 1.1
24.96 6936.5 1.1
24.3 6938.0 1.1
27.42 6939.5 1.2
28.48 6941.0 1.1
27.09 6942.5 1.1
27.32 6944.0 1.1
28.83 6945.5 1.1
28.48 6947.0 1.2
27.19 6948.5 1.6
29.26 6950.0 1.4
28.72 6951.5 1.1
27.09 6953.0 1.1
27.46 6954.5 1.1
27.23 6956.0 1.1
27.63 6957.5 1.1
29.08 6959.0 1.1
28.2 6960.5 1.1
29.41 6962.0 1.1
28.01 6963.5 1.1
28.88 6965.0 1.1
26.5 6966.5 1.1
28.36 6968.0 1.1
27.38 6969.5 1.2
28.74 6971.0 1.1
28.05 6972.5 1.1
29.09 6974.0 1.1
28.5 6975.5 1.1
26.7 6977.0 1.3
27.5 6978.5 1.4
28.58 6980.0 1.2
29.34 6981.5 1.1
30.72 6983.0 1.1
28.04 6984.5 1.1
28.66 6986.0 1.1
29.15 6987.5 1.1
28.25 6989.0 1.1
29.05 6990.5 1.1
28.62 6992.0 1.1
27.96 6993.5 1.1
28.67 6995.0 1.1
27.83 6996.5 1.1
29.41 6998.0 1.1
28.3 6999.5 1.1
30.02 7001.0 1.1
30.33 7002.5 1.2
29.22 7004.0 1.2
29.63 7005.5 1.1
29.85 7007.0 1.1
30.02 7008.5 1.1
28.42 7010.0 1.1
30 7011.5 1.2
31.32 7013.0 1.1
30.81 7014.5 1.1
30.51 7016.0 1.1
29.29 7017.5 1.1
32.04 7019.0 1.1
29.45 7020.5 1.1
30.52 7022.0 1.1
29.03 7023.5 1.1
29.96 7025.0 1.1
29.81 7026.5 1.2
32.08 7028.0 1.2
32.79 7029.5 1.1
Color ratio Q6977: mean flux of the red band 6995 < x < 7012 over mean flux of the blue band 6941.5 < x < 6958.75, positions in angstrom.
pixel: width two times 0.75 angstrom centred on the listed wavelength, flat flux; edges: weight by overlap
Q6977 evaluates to 1.05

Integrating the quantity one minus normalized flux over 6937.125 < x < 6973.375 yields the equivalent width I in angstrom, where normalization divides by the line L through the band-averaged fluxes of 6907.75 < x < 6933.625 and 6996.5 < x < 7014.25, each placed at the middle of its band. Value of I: -1.4 angstrom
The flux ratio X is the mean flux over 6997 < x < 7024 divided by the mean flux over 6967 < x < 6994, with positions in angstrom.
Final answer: 1.0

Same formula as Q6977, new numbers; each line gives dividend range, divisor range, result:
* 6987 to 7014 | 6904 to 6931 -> 1.18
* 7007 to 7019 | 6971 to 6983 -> 1.06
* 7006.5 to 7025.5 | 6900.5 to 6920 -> 1.27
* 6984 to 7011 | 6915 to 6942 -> 1.13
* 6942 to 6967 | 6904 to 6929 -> 1.14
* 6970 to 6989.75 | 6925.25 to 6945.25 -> 1.07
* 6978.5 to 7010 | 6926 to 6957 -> 1.07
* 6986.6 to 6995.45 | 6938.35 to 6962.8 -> 1.02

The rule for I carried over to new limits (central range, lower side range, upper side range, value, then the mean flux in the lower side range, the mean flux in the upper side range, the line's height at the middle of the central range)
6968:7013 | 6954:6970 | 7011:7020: 0.9 angstrom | 28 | 30.6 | 29.4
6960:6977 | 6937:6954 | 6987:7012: 0.0 angstrom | 27.6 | 29.1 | 28.2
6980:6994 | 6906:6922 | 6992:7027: -0.3 angstrom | 23.6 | 29.6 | 28.2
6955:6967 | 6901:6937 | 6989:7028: -0.4 angstrom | 24.9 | 29.6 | 27.1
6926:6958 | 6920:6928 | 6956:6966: -0.1 angstrom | 26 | 28.4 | 27.2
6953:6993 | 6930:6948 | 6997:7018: 0.1 angstrom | 27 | 29.8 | 28.4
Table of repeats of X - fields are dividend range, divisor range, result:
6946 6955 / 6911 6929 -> 1.14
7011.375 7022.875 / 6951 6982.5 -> 1.08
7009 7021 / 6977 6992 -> 1.05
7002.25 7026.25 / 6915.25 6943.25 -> 1.17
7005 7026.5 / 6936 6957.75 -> 1.09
